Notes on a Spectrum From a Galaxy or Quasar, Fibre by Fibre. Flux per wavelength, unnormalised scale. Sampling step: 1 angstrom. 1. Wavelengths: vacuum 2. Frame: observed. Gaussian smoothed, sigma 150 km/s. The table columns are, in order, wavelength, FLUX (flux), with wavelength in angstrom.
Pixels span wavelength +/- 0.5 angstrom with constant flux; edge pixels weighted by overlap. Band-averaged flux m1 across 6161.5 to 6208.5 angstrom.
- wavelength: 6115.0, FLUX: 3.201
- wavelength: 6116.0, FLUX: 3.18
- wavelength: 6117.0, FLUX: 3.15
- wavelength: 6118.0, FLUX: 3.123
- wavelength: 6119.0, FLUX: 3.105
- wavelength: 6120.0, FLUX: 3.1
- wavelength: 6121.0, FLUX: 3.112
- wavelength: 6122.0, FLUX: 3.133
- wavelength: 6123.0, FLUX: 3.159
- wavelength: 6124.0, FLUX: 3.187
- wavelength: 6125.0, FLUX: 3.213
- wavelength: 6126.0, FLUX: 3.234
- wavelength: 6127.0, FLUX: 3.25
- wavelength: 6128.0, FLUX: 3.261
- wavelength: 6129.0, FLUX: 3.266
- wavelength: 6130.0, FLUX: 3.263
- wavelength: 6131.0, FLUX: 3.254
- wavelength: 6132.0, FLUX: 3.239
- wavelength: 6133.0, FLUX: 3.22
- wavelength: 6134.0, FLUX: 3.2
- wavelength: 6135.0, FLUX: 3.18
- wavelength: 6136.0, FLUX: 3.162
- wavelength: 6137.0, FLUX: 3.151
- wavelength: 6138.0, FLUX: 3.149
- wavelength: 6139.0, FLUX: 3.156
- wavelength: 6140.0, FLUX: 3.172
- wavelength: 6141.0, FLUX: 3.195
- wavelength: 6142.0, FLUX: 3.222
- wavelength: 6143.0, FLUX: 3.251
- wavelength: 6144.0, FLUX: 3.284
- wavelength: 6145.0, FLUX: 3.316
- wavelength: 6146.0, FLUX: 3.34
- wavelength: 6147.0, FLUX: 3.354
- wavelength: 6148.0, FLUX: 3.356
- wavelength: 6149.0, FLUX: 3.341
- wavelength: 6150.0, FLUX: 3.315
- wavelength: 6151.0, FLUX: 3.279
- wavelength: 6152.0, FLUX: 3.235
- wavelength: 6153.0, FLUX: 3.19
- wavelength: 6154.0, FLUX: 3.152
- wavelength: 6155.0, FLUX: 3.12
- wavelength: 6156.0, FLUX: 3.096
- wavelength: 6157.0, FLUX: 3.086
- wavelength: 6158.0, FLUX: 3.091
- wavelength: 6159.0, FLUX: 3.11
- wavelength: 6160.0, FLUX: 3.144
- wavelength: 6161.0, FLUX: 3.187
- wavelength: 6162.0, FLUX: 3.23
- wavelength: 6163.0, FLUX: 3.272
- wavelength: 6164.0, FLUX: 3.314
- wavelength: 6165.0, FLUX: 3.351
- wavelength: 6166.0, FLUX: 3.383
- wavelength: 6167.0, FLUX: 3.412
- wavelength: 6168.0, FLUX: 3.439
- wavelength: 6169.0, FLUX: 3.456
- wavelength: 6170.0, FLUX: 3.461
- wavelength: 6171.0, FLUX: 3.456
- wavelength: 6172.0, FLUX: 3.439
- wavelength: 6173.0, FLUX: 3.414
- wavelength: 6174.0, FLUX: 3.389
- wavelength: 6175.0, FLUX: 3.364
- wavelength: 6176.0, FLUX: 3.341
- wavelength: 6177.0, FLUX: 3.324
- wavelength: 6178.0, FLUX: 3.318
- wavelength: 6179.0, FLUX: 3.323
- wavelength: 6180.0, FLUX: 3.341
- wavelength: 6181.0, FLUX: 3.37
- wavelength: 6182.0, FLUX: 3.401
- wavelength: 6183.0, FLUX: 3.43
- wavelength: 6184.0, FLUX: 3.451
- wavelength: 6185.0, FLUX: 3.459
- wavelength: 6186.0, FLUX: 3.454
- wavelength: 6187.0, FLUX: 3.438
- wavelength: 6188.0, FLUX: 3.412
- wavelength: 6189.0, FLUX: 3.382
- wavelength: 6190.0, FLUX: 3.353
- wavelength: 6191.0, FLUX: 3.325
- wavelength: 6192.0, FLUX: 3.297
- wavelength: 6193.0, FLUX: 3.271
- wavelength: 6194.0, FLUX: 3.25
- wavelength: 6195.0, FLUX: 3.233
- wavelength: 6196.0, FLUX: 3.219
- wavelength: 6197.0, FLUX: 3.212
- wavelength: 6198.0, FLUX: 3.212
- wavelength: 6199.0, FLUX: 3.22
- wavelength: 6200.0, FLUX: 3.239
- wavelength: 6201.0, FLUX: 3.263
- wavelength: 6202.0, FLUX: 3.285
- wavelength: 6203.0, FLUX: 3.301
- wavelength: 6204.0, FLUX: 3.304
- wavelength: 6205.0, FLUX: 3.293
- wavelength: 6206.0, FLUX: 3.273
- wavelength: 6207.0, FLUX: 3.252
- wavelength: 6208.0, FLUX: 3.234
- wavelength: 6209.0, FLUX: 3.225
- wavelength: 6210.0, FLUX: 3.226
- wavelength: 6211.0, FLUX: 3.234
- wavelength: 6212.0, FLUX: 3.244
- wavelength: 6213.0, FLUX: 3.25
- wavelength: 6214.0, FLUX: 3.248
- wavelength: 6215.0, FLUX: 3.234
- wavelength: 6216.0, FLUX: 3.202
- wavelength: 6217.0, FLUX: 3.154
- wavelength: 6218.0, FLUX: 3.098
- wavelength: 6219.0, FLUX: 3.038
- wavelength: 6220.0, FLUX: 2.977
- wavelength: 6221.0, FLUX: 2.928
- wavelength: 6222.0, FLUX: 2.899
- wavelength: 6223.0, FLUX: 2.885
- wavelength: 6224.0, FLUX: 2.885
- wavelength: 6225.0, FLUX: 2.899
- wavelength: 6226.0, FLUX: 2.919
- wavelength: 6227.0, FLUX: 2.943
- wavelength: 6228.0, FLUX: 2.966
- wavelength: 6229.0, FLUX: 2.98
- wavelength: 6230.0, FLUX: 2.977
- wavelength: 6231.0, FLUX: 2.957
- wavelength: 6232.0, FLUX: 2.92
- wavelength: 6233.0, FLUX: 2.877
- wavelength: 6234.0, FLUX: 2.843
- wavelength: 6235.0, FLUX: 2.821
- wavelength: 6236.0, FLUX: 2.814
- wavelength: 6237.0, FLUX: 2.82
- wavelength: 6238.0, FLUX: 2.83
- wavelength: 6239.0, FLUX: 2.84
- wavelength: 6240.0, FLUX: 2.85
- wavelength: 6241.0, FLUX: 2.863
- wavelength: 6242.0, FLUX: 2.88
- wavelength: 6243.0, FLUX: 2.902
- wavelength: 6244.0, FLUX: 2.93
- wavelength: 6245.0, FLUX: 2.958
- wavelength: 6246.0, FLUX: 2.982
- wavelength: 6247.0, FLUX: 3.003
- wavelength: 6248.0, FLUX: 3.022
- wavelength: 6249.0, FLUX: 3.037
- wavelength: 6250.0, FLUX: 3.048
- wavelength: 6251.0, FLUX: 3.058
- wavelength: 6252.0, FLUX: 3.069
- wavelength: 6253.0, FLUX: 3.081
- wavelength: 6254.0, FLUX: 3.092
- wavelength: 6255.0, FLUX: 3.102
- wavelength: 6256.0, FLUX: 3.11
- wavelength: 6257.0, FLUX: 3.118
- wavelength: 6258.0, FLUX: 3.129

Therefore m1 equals 3.34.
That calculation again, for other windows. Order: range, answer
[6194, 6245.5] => 3.06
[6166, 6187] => 3.4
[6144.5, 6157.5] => 3.24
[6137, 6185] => 3.29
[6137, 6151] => 3.26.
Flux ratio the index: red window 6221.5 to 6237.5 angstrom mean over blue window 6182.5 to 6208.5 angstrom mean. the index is 0.88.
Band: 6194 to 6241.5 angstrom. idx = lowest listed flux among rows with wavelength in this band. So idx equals 2.814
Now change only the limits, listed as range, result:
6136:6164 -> 3.086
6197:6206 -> 3.212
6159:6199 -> 3.11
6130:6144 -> 3.149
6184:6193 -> 3.271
